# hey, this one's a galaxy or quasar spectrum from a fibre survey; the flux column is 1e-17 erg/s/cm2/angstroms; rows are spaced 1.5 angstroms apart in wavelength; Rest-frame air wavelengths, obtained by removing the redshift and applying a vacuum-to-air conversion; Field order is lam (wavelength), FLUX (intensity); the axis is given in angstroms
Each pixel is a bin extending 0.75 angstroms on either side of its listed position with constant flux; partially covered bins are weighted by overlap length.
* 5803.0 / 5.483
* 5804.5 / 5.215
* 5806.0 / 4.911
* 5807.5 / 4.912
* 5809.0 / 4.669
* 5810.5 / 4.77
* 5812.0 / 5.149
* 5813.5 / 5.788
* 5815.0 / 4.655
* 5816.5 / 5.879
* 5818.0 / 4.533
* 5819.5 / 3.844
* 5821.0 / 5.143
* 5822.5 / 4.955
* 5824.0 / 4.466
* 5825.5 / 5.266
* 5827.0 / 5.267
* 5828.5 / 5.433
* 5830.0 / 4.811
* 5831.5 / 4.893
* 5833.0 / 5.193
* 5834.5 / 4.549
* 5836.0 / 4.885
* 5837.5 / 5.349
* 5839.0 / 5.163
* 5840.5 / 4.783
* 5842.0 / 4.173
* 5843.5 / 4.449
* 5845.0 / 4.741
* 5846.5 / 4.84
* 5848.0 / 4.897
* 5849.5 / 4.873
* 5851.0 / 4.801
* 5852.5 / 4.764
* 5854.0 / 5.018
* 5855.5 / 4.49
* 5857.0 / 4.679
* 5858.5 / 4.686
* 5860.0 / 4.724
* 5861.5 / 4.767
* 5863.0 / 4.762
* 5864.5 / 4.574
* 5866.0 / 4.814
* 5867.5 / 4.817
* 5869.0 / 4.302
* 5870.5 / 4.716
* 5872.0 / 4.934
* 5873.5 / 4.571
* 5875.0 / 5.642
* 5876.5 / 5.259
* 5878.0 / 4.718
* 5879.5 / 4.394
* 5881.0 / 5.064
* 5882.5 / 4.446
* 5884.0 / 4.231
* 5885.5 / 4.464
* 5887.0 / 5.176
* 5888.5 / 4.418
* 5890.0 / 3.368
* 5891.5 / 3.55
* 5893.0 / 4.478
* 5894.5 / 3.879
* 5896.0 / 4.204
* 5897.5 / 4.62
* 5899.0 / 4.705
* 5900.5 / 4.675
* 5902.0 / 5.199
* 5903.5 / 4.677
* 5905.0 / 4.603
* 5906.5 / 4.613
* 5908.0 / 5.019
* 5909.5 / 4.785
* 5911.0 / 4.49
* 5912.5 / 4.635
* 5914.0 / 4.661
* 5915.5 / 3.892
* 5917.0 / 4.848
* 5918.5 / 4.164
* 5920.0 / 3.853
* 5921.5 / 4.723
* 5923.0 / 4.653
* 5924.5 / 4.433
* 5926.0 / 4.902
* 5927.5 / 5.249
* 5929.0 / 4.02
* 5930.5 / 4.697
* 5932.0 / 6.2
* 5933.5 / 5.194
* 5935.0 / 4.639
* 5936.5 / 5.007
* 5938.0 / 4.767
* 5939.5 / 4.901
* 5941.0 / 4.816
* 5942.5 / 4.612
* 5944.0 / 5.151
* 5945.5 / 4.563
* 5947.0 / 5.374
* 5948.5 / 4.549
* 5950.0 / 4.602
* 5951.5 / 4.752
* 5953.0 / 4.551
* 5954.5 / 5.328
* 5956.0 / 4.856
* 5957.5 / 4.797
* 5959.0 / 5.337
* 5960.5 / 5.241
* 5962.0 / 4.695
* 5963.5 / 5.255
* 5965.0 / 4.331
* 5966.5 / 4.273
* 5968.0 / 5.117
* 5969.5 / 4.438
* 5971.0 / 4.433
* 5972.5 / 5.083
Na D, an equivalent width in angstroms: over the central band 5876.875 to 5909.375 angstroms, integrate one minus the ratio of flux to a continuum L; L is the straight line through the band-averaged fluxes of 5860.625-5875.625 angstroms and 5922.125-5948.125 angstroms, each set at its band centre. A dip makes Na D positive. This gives 2.1 angstroms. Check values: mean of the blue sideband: 4.78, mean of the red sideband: 4.89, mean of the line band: 4.51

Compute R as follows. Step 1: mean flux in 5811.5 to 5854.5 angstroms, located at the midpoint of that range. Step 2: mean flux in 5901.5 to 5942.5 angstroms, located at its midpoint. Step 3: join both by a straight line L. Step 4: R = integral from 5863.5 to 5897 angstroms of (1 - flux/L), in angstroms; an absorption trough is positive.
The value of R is 1.8 angstroms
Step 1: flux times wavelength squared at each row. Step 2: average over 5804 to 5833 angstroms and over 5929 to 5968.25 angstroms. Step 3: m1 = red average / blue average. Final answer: 1.03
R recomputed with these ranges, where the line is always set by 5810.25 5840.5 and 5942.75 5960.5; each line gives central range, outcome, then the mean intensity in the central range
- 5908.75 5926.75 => 1.6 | 4.5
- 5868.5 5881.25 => 0.3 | 4.85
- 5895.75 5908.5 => 0.6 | 4.71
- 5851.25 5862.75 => 0.5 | 4.74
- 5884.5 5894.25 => 1.4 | 4.22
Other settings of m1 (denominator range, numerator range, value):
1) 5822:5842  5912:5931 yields 0.94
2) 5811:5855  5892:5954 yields 0.98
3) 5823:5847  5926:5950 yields 1.04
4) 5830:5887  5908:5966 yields 1.03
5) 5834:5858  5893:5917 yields 0.98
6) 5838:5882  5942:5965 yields 1.06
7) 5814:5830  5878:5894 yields 0.90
